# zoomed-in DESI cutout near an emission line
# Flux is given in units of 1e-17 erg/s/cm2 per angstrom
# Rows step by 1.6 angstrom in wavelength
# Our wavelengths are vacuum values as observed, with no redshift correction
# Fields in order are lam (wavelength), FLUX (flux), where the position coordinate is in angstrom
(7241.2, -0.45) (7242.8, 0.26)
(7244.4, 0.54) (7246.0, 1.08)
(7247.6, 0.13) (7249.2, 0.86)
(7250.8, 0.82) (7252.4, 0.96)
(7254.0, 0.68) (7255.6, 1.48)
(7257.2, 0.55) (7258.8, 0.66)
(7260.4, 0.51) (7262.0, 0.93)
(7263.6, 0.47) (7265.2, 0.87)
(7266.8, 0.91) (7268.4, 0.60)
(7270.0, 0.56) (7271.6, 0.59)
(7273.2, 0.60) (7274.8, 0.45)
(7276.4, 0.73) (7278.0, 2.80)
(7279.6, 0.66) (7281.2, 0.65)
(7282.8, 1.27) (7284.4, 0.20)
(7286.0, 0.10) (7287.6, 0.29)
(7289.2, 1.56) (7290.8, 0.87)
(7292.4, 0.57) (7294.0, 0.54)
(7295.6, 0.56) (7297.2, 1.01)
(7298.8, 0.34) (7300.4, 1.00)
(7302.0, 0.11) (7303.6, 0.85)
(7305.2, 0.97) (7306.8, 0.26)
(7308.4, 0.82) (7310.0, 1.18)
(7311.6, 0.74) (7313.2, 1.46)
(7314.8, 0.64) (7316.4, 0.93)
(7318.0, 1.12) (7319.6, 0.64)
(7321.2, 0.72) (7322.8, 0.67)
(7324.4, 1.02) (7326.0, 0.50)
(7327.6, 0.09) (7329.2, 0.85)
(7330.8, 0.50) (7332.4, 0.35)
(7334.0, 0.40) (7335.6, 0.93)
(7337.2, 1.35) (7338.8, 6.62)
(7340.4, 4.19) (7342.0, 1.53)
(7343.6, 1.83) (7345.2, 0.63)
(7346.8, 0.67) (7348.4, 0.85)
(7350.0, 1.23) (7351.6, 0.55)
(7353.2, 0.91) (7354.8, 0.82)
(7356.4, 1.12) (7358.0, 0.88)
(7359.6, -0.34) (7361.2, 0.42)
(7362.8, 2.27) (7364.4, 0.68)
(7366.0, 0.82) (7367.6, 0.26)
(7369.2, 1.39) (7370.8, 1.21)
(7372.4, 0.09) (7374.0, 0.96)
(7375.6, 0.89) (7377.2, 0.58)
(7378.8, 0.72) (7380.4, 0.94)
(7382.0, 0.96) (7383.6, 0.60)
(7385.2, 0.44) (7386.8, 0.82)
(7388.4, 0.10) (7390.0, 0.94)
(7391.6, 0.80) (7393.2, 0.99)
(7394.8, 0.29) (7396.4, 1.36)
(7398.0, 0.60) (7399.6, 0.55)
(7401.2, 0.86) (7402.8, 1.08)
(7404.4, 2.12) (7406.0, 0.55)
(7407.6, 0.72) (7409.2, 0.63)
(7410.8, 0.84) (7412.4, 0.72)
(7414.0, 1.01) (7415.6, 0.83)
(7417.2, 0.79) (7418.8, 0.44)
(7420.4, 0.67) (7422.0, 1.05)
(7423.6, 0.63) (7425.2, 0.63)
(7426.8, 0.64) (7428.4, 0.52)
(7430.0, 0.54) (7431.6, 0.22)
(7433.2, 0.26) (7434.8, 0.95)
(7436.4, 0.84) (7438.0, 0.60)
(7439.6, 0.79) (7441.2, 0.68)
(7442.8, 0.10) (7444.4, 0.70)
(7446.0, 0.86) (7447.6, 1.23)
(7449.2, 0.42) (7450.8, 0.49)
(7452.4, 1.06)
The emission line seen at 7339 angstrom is H-alpha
